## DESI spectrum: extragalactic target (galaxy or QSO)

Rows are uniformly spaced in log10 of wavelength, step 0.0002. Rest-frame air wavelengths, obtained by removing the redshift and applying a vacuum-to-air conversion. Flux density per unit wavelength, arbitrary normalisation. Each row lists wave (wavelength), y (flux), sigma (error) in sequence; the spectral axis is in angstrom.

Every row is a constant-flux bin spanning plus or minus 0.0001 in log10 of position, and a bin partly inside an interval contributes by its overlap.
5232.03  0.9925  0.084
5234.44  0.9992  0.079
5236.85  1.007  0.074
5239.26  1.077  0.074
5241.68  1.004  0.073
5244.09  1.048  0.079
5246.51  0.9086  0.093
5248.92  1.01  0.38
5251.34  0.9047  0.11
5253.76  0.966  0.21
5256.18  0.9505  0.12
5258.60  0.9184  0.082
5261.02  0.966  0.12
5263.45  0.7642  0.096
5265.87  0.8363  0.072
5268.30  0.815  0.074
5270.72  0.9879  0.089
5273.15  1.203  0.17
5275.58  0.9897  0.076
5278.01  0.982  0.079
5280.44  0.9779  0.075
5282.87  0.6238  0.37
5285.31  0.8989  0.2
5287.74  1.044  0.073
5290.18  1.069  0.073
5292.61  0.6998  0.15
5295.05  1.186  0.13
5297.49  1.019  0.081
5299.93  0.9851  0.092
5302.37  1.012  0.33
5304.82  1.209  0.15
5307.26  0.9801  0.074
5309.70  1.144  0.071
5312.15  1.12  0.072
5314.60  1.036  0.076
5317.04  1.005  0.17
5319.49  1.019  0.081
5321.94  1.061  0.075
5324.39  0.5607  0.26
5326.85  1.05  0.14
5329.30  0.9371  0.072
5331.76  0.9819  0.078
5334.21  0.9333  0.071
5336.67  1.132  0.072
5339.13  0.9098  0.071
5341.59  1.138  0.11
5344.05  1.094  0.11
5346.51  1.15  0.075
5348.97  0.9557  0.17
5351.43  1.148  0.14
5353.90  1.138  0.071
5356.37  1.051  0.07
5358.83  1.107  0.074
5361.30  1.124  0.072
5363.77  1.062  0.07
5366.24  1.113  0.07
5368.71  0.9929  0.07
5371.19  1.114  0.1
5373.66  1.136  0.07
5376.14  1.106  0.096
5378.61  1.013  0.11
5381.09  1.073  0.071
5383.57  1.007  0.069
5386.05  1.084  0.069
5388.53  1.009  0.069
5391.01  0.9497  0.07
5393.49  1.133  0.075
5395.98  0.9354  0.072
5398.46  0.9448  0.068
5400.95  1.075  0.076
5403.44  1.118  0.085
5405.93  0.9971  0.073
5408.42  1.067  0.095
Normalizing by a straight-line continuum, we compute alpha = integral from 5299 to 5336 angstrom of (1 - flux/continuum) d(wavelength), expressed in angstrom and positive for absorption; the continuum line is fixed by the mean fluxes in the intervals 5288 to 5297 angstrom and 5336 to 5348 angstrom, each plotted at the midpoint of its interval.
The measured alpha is 1.1 angstrom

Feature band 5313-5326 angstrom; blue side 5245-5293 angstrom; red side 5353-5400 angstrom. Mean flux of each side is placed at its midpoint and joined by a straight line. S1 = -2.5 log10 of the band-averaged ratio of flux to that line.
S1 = 0.05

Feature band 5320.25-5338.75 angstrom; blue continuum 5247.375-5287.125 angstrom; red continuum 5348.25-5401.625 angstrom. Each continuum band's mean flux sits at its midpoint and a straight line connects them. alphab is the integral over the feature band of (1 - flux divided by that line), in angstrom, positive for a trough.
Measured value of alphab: 1.0 angstrom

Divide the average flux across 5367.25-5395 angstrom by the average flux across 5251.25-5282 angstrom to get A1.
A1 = 1.12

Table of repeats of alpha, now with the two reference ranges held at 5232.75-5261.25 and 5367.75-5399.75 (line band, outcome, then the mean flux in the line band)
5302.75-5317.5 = -1.1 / 1.08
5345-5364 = -1.2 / 1.09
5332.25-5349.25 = -0.4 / 1.05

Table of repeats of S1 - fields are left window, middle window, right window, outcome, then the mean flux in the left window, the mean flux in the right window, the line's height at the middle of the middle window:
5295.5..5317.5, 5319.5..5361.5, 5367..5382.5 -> 0.044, 1.06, 1.07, 1.07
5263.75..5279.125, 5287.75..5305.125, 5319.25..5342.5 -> -0.061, 0.957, 0.968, 0.962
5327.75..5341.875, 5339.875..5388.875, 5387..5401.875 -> -0.081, 0.997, 1.01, 1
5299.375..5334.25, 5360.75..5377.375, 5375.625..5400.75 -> -0.073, 1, 1.03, 1.02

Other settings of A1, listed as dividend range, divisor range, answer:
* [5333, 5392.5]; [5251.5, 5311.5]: 1.10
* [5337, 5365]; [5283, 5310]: 1.08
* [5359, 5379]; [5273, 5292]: 1.14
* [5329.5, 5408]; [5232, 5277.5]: 1.09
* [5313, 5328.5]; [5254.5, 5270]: 1.09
